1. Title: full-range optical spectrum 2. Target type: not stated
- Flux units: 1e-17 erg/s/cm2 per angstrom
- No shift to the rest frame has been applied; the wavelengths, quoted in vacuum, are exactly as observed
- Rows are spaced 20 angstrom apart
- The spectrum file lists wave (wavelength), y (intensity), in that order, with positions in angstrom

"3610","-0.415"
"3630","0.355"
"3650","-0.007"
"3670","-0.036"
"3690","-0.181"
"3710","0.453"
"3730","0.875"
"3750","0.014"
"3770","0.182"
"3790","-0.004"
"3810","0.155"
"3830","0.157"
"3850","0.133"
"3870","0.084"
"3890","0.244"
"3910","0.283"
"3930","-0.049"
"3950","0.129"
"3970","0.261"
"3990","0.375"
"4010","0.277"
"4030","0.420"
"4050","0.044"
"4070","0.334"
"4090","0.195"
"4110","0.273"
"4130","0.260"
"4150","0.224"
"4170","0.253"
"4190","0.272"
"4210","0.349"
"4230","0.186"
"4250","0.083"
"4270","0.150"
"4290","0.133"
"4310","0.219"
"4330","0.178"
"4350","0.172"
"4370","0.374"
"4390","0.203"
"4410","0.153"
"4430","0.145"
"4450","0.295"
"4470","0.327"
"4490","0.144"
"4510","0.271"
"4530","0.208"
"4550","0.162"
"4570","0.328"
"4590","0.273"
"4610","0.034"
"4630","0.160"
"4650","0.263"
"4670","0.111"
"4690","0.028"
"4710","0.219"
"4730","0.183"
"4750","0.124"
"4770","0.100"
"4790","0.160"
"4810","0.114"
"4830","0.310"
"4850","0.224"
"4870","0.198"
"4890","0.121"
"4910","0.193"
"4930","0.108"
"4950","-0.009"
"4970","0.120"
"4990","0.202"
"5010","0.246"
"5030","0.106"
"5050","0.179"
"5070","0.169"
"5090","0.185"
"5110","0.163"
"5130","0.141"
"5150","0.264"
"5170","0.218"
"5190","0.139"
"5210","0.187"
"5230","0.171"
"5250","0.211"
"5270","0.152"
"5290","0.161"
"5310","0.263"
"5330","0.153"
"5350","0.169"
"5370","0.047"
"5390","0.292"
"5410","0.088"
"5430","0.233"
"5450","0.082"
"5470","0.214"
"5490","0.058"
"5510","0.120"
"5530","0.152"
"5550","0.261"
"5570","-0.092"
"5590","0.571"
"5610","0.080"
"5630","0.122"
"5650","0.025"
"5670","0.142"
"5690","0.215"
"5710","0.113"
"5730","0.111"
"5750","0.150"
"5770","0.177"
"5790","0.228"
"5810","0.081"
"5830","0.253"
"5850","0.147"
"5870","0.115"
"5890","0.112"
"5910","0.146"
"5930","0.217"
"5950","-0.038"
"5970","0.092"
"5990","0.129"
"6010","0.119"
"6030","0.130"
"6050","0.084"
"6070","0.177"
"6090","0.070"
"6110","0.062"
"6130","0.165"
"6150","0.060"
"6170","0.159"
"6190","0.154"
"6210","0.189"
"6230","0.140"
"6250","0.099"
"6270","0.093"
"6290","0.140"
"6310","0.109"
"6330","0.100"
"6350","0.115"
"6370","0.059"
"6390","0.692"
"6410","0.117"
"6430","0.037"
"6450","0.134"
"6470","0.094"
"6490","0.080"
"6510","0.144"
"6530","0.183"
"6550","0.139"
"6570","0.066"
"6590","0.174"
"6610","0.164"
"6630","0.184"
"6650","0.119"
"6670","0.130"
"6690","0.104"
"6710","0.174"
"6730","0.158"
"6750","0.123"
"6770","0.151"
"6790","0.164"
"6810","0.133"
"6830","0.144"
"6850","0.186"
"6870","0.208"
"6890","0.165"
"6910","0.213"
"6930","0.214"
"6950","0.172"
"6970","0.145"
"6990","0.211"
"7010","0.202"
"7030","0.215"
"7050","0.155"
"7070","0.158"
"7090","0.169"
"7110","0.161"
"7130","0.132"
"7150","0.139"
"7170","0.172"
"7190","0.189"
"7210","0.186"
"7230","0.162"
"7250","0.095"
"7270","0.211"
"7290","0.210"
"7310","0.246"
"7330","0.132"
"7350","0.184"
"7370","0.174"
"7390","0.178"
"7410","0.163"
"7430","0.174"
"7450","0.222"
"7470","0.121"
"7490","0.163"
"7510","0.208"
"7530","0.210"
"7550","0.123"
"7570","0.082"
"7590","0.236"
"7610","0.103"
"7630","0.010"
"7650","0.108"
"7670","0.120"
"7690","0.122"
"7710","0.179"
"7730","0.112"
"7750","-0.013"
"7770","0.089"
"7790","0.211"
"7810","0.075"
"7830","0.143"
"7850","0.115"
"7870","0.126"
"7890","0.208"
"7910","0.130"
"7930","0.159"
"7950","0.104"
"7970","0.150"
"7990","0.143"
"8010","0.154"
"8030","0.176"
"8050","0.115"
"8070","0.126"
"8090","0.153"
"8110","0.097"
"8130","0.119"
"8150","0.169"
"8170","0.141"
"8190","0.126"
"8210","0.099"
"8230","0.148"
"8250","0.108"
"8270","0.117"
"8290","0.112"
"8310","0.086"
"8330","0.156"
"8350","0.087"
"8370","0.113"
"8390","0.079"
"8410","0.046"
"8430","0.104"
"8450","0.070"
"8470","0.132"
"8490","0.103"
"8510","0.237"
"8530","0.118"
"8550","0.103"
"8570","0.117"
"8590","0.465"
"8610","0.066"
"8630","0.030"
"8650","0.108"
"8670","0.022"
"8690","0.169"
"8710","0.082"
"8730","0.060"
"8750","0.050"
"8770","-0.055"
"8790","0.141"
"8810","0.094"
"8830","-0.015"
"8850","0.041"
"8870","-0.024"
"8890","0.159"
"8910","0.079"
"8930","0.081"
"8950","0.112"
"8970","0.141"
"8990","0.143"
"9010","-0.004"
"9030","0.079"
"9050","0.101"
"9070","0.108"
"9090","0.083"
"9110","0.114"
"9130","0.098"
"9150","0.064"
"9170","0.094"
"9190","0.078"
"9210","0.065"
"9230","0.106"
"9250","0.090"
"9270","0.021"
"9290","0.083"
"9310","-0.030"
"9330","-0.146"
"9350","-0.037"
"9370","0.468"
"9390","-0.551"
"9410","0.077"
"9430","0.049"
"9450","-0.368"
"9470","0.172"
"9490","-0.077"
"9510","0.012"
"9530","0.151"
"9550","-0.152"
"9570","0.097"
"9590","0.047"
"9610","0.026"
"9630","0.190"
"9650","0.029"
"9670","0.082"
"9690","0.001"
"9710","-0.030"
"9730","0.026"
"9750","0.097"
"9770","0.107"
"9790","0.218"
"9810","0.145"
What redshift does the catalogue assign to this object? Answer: 0.715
